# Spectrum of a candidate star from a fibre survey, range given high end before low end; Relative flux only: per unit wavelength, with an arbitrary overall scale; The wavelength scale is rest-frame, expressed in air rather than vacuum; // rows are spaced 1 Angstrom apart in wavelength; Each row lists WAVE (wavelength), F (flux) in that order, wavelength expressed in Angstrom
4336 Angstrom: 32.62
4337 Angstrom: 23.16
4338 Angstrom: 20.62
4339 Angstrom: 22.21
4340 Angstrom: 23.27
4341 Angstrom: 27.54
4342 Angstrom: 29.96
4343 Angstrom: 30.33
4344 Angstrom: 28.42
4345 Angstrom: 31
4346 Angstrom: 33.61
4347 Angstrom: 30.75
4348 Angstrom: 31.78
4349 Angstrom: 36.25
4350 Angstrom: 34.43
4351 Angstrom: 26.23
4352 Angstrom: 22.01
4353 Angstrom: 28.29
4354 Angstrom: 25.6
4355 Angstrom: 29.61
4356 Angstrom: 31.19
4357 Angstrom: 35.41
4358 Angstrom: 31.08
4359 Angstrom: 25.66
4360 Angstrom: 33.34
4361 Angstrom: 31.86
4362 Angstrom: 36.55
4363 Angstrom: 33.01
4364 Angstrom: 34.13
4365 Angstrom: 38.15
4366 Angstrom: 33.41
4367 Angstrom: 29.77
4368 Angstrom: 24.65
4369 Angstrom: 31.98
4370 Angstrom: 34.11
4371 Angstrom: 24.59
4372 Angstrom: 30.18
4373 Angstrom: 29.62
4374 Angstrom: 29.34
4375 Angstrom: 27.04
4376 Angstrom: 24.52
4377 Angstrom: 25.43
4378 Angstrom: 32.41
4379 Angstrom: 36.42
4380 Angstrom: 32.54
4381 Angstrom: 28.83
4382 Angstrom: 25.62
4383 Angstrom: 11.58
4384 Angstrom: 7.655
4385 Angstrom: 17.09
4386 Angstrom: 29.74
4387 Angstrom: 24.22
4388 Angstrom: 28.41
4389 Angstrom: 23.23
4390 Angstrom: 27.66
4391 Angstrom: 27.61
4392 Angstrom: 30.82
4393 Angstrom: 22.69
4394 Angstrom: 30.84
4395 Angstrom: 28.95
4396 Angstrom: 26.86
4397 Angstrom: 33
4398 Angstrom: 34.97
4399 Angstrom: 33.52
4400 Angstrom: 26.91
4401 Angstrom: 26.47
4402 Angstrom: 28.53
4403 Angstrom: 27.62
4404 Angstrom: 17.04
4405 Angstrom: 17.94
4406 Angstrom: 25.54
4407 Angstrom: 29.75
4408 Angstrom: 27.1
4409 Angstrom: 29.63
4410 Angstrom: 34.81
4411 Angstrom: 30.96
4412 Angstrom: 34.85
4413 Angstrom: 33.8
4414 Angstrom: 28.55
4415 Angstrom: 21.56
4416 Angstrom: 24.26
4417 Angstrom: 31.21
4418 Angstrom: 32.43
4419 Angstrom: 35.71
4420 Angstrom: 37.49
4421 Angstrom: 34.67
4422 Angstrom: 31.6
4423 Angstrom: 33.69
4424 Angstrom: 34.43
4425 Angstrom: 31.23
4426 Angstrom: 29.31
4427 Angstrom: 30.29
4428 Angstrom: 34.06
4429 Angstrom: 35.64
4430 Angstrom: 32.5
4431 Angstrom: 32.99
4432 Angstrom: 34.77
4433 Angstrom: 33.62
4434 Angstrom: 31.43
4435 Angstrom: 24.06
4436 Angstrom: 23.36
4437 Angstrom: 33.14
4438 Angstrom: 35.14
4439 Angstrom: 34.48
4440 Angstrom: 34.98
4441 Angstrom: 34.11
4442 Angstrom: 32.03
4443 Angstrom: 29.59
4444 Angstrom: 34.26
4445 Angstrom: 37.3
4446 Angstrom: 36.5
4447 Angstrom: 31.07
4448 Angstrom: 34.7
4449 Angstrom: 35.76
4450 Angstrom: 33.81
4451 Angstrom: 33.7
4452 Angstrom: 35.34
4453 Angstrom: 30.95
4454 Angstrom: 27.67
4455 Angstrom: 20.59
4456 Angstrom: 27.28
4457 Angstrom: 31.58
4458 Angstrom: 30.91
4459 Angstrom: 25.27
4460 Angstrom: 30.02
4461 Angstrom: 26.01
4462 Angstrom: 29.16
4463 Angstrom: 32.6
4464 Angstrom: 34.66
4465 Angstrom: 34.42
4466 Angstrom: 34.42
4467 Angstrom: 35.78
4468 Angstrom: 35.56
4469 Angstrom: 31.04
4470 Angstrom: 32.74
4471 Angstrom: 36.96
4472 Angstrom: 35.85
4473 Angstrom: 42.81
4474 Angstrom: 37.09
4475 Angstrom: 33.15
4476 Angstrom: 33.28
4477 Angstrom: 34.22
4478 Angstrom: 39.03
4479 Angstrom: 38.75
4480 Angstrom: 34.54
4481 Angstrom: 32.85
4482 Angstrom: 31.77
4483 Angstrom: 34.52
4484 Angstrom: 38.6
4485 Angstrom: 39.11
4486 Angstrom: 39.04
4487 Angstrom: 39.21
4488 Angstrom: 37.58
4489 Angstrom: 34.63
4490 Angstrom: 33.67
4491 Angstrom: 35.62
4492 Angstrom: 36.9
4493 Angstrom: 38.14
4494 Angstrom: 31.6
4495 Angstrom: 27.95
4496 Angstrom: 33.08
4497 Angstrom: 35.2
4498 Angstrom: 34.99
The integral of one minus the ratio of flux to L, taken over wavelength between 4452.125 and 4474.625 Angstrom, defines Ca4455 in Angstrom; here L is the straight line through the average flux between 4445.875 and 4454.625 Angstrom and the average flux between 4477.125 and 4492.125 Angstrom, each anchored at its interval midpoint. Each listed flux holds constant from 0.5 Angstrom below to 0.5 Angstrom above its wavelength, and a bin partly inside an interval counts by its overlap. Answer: 1.5 Angstrom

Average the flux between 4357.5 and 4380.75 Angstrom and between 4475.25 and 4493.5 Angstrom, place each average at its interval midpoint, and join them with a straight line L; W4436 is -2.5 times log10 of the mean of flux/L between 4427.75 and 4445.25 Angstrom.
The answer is 0.05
